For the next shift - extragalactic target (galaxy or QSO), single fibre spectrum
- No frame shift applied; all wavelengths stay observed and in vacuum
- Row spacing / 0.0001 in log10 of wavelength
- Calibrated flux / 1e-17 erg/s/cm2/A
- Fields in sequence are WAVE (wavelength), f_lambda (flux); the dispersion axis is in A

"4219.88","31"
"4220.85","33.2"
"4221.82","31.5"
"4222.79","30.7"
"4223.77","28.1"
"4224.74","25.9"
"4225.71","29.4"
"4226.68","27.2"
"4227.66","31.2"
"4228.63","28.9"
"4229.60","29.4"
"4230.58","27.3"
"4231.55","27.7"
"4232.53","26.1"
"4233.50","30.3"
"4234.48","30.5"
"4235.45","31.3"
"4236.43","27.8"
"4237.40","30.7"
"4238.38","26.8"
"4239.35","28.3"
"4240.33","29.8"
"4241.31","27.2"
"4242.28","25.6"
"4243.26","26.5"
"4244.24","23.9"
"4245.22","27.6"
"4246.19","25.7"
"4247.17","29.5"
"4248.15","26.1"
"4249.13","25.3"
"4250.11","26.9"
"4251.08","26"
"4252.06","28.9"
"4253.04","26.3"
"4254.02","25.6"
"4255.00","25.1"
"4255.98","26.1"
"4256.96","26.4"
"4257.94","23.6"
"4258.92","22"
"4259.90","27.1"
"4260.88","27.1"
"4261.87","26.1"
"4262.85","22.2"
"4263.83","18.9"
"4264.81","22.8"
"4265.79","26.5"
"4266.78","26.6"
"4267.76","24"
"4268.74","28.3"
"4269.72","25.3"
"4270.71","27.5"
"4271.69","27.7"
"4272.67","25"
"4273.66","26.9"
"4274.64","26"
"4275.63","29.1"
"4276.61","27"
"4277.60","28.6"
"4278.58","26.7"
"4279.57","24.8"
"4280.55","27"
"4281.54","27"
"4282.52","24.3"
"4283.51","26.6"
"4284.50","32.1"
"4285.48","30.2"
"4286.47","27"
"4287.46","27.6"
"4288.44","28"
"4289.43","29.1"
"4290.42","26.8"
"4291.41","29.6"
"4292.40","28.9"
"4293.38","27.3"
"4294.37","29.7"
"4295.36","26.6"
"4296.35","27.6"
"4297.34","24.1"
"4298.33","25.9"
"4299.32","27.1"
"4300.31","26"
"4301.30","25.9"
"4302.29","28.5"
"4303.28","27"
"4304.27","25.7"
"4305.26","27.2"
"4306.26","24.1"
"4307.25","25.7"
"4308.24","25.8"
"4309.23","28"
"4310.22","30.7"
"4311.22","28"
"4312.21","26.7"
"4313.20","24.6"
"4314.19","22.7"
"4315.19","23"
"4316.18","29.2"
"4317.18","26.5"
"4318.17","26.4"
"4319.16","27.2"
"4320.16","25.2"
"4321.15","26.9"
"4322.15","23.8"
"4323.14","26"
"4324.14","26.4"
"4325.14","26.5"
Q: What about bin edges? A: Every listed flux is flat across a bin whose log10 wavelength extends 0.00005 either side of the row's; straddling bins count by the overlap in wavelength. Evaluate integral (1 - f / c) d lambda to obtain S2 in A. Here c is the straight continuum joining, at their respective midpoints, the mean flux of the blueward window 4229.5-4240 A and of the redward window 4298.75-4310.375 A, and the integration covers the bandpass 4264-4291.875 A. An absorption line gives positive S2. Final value 0.5 A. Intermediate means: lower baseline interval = 28.7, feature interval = 27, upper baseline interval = 26.7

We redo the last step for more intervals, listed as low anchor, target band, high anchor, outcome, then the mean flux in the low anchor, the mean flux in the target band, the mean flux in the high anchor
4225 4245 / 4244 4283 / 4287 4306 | 2.6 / 28.3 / 26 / 27.3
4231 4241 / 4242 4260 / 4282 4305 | 1.6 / 28.9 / 26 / 27.5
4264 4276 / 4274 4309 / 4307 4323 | -1.3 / 26.1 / 27.2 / 26.3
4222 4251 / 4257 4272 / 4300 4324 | 1.3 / 28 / 25.1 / 26.3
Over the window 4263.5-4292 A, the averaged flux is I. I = 26.8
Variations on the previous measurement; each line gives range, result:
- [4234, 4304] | 26.8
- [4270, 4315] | 27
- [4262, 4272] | 25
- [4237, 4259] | 26.6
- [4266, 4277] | 26.7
